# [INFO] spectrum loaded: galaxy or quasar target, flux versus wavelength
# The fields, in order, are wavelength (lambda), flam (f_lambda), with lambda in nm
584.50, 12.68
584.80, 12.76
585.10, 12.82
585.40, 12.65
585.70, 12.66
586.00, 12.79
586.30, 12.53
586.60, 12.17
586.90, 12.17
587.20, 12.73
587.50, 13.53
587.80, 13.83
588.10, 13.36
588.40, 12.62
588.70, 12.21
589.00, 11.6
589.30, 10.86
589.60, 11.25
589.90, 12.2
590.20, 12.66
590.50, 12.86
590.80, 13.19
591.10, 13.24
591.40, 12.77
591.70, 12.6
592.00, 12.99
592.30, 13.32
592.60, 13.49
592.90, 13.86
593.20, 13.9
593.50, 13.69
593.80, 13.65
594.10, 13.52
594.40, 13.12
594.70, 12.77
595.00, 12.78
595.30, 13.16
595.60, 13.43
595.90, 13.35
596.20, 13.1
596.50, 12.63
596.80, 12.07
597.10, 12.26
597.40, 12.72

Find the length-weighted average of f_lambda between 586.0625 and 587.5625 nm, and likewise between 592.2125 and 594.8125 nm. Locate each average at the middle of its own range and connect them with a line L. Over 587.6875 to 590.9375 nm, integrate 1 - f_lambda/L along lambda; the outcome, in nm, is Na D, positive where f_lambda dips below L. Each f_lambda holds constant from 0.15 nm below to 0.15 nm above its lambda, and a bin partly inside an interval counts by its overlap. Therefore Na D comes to 0.13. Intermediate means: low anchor 12.6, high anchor 13.5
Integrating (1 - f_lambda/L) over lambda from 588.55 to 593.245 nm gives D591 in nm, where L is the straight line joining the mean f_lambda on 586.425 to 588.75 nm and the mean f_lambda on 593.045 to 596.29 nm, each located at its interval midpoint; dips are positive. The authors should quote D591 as 0.15 nm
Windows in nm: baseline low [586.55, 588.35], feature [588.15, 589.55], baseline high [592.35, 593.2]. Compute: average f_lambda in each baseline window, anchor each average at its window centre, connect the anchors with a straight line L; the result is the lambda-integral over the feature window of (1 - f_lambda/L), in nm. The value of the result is 0.136 nm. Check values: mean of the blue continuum 13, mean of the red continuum 13.7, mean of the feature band 11.9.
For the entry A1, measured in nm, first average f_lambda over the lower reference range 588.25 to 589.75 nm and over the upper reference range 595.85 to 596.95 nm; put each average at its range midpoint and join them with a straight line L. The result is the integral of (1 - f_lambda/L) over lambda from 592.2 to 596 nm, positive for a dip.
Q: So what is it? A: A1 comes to -0.30 nm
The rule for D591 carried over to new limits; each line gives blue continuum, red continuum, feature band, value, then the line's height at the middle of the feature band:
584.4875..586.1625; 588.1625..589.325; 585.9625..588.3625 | -0.10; 12.4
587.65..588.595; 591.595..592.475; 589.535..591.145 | 0.06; 13.1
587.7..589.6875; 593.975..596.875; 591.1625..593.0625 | -0.08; 12.6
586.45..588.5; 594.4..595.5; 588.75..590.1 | 0.14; 12.9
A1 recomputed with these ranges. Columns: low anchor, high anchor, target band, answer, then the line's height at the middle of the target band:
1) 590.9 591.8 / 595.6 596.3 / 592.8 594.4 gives -0.07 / 13.1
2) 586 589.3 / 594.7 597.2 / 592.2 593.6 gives -0.10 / 12.8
